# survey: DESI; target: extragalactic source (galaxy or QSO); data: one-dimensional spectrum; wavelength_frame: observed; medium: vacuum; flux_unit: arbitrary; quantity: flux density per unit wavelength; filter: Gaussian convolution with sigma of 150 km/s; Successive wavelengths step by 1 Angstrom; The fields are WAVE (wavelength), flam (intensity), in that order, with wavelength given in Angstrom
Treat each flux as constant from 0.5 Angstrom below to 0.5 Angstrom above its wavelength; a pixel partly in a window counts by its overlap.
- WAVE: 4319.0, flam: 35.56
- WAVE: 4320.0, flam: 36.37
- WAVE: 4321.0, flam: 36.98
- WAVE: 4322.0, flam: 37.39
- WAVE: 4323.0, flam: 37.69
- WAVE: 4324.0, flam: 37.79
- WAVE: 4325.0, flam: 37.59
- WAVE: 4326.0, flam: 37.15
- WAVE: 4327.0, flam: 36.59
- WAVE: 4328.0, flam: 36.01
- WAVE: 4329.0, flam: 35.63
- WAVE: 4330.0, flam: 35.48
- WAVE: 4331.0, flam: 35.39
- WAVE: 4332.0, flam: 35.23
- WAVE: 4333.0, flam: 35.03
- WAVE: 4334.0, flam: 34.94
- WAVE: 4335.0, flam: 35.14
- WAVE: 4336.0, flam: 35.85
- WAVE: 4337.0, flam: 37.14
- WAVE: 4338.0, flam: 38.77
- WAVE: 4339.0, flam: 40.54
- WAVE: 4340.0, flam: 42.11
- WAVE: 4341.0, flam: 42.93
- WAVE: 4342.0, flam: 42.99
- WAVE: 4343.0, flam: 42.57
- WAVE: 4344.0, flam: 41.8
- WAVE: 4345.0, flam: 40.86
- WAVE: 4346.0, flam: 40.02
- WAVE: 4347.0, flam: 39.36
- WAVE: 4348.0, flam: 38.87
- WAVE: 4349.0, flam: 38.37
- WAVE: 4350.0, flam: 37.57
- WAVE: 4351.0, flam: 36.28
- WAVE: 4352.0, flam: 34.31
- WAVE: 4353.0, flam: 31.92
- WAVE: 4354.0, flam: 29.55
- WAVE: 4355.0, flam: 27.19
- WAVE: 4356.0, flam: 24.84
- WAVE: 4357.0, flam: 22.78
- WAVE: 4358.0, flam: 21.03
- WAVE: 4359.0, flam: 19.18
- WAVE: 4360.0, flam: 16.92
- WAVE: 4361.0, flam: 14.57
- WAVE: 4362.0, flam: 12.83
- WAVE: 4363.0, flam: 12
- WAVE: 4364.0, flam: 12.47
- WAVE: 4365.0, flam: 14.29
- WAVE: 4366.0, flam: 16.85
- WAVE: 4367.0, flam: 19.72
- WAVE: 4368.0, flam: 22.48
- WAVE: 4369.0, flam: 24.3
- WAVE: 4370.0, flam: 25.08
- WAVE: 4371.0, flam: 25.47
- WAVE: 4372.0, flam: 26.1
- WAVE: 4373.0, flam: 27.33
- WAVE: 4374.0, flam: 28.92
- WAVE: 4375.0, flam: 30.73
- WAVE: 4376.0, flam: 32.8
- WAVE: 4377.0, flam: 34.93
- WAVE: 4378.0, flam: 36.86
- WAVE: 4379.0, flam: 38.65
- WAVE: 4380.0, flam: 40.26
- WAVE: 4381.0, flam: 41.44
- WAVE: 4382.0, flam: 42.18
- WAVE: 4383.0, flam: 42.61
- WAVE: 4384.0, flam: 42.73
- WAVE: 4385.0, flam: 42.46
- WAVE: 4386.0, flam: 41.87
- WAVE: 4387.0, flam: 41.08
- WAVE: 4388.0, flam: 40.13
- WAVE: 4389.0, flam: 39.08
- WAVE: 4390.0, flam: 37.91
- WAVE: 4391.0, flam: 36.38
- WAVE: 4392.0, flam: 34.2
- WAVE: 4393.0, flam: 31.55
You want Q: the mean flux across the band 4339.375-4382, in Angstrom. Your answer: 29.9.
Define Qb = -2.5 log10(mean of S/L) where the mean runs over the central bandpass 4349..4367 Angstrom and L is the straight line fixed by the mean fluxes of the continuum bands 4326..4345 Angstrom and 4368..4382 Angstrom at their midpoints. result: 0.45 mag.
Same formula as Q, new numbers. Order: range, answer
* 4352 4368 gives 20.3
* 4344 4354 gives 37.3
